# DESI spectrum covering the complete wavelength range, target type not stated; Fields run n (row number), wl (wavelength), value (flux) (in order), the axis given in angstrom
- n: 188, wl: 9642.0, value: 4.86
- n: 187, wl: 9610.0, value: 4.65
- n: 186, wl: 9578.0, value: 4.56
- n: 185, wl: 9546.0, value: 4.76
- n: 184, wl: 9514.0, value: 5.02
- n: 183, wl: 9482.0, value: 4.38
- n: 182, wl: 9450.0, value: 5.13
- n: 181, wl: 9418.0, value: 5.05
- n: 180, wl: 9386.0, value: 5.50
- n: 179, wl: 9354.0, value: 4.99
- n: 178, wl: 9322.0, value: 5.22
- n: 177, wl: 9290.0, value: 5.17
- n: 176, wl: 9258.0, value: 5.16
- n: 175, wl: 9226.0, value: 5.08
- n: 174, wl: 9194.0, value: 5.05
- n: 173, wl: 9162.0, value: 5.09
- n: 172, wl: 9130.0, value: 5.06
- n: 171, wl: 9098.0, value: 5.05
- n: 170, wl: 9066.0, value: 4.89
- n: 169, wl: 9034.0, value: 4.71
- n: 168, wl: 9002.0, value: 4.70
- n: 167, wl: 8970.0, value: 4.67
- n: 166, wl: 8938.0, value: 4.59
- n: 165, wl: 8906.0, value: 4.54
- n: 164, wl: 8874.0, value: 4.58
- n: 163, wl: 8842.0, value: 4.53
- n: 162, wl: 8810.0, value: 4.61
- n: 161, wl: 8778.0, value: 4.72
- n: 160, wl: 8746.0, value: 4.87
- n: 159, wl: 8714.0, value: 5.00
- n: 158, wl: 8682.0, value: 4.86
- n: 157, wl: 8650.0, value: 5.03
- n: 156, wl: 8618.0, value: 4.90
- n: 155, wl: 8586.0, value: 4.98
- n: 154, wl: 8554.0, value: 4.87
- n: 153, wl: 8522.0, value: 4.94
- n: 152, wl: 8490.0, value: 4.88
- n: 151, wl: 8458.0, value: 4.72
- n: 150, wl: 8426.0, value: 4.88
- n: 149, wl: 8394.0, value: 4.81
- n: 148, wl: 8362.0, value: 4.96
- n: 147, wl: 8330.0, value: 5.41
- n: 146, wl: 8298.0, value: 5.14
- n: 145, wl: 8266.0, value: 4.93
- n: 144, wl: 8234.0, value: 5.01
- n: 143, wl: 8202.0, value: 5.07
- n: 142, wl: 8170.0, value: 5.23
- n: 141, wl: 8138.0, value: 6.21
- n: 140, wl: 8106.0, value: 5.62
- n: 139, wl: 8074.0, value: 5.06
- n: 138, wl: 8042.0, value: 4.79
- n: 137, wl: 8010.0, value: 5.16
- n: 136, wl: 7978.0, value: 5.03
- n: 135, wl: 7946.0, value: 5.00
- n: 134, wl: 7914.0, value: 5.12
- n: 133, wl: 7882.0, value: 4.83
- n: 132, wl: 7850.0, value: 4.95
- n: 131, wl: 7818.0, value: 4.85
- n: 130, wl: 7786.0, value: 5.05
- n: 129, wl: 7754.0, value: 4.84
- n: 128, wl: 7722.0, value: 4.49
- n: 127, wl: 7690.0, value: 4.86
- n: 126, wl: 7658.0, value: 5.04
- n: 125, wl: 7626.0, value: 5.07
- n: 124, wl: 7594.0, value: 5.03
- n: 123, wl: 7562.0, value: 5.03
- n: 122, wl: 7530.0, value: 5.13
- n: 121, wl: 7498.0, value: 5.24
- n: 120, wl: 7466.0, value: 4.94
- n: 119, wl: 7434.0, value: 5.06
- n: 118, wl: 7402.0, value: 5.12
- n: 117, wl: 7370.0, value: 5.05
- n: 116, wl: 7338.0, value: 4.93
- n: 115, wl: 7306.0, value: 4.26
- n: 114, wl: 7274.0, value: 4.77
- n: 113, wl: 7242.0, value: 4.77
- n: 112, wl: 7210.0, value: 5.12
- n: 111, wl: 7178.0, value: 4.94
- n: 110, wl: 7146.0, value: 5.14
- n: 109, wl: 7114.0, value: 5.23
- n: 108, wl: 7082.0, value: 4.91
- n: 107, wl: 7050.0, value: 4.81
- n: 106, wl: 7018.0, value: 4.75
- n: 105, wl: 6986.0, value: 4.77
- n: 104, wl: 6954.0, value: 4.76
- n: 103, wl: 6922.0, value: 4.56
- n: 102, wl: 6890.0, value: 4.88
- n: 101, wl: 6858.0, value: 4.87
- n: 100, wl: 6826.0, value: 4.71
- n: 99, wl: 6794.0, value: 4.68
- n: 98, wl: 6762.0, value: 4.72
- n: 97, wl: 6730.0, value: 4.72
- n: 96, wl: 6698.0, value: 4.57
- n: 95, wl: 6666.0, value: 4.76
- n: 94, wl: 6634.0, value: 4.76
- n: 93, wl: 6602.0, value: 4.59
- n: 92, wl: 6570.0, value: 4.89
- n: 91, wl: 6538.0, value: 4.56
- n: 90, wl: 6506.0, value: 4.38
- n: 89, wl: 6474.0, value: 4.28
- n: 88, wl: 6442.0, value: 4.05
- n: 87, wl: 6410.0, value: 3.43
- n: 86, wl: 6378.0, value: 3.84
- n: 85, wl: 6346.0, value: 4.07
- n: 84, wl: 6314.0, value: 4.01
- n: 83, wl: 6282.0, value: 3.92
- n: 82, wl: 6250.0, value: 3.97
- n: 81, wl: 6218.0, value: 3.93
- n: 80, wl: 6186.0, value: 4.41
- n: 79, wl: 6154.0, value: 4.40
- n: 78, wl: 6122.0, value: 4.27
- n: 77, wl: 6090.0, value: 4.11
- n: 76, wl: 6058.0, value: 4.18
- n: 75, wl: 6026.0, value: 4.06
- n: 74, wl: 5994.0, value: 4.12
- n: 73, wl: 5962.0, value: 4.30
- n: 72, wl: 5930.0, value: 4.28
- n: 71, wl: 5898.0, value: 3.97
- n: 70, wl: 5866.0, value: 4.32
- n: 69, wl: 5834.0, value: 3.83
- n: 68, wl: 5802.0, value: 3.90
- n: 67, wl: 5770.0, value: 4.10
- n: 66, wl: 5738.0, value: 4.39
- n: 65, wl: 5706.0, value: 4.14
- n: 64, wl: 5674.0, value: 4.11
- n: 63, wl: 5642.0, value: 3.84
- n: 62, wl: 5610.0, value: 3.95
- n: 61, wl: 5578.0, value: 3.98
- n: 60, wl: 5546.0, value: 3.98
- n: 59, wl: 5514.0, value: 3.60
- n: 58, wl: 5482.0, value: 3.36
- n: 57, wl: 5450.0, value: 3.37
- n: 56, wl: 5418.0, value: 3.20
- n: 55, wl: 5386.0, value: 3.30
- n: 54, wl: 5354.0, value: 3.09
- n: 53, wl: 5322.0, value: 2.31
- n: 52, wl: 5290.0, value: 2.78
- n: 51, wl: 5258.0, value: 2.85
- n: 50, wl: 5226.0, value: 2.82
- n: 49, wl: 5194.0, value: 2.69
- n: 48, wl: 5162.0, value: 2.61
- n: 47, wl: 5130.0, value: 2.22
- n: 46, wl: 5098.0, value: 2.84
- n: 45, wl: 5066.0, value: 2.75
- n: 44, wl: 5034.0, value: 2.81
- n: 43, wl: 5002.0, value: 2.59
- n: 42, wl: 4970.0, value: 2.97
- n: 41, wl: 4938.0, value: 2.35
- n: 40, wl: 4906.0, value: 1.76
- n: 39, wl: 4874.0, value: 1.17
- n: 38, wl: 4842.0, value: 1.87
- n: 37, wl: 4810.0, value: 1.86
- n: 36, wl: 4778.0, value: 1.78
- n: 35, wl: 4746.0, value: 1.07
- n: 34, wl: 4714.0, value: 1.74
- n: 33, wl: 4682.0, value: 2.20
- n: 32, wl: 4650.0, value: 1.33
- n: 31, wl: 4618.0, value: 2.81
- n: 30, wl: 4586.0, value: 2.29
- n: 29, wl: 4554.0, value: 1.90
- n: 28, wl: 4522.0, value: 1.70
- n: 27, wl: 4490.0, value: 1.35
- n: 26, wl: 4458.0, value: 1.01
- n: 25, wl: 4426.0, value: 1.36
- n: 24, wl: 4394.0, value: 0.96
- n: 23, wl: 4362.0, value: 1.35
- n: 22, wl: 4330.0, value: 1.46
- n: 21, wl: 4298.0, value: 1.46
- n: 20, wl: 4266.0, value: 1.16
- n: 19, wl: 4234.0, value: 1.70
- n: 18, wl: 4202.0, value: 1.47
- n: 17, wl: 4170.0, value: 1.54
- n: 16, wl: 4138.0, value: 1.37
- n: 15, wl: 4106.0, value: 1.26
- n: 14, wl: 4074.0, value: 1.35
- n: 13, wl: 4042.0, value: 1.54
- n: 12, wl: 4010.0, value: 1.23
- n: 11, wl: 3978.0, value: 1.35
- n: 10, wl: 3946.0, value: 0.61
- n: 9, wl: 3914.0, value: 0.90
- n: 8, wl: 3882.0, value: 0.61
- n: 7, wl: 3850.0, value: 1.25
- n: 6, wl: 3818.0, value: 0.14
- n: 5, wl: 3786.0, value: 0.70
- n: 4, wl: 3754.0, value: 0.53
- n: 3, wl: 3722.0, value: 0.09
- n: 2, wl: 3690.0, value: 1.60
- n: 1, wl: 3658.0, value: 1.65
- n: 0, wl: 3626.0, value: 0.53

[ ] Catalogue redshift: 0.238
